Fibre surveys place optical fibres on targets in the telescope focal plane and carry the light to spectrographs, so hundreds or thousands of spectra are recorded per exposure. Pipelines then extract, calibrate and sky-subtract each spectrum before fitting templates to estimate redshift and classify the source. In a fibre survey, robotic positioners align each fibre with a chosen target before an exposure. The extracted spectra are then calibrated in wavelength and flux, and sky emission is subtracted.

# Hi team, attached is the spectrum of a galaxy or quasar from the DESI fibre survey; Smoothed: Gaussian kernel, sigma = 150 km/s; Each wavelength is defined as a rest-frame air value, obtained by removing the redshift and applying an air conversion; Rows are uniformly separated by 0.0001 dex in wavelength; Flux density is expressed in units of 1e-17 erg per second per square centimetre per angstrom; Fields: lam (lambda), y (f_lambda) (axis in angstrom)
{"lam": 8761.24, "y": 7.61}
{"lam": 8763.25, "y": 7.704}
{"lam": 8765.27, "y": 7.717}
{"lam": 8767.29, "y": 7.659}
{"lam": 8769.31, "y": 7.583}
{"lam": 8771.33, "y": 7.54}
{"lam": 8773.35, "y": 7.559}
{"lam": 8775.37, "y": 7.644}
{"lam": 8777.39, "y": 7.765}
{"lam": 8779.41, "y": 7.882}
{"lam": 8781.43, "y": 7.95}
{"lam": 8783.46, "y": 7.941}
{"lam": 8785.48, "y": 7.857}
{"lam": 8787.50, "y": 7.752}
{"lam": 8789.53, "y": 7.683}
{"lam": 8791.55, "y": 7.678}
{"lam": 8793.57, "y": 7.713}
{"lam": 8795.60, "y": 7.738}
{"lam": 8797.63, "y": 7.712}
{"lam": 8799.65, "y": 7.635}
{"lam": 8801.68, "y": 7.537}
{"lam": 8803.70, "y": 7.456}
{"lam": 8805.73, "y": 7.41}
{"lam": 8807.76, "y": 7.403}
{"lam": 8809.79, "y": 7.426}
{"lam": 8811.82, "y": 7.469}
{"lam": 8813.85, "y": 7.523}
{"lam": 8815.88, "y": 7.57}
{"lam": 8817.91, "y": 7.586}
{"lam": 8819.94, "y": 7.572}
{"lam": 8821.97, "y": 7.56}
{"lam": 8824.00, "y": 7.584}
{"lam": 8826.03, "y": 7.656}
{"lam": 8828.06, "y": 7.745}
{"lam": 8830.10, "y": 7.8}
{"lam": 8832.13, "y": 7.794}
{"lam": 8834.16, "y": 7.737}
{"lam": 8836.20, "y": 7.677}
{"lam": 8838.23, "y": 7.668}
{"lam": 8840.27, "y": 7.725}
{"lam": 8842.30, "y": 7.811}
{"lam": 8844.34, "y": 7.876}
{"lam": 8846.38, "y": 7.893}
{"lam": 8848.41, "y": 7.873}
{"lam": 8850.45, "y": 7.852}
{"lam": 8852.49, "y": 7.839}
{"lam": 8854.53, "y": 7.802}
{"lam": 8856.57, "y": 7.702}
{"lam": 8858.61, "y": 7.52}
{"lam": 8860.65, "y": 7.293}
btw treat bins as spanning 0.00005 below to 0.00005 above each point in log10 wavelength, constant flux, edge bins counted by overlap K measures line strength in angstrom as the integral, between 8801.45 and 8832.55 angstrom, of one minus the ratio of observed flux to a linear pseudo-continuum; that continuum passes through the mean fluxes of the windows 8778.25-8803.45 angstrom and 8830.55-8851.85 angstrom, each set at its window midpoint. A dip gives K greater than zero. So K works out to 0.8 angstrom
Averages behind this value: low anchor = 7.75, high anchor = 7.79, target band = 7.57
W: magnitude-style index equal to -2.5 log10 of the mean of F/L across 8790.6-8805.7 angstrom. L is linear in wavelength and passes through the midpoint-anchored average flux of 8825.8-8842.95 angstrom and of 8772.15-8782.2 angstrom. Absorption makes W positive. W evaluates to 0.02 mag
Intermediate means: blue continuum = 7.75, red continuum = 7.74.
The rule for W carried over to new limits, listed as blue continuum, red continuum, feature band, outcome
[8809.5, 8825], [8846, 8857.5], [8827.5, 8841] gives -0.01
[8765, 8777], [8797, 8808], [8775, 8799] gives -0.03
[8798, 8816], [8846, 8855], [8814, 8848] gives 0.00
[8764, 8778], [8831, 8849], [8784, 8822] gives 0.01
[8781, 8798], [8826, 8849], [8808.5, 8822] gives 0.04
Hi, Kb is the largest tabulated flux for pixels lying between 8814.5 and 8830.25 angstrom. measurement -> 7.8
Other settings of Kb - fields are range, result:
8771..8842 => 7.95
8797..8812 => 7.712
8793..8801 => 7.738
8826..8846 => 7.876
